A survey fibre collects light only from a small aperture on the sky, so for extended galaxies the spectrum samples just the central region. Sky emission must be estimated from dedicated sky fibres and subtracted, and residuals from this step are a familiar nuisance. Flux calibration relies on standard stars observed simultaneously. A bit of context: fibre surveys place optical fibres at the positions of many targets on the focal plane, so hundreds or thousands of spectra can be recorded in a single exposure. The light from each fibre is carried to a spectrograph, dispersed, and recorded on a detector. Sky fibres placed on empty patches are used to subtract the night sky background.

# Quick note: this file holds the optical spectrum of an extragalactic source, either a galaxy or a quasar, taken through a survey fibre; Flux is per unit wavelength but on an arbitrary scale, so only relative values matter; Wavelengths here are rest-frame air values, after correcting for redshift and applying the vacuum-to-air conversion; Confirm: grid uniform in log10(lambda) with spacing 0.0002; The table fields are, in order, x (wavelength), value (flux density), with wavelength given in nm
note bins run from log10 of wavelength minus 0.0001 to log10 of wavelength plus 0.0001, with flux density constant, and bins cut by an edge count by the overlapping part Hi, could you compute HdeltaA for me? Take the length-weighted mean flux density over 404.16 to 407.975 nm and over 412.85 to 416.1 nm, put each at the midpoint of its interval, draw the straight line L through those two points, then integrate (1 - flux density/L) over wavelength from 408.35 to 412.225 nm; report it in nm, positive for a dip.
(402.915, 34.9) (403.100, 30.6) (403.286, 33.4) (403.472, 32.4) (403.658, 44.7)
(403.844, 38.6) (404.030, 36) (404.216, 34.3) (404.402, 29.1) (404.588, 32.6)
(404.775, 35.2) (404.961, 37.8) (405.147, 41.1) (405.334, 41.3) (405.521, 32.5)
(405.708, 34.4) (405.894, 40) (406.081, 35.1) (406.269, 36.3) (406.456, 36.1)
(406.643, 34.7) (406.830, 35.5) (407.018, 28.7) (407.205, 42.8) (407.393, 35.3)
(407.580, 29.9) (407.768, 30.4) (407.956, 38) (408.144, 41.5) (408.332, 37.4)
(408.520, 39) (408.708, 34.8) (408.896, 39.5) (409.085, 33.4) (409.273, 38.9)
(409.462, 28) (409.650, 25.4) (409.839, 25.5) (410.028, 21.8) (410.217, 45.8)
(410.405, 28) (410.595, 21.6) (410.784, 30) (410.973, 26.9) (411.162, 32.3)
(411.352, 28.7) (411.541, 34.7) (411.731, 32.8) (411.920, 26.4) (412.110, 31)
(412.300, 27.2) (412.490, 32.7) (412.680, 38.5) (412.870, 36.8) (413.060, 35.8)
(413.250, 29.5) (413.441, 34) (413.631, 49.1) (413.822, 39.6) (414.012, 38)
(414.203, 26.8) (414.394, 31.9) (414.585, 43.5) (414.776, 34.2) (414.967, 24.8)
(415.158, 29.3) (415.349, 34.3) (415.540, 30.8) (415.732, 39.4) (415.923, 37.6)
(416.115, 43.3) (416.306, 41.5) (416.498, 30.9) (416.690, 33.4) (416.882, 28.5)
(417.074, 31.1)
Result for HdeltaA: 0.43 nm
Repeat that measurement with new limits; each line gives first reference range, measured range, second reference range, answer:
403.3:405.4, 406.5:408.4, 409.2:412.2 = -0.13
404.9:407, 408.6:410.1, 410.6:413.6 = 0.13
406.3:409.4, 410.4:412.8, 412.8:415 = 0.37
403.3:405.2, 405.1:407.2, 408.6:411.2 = -0.12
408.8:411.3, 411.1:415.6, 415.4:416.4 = 0.18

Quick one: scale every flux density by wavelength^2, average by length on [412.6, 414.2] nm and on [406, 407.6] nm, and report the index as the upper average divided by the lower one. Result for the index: 1.1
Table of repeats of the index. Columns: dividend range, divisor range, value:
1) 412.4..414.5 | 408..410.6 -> 1.09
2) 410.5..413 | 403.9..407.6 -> 0.89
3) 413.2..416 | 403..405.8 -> 1.03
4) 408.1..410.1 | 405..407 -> 0.92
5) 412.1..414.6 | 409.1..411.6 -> 1.20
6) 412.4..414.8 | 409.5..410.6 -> 1.29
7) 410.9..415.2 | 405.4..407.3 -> 0.97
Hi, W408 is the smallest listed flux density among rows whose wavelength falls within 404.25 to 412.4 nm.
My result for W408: 21.6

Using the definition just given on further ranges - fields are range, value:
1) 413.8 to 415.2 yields 24.8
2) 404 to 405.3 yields 29.1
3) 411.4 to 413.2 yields 26.4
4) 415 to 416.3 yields 29.3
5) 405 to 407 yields 32.5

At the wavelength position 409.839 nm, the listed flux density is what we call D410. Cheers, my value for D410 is 25.5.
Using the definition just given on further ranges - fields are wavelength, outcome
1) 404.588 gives 32.6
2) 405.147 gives 41.1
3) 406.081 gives 35.1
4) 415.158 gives 29.3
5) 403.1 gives 30.6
